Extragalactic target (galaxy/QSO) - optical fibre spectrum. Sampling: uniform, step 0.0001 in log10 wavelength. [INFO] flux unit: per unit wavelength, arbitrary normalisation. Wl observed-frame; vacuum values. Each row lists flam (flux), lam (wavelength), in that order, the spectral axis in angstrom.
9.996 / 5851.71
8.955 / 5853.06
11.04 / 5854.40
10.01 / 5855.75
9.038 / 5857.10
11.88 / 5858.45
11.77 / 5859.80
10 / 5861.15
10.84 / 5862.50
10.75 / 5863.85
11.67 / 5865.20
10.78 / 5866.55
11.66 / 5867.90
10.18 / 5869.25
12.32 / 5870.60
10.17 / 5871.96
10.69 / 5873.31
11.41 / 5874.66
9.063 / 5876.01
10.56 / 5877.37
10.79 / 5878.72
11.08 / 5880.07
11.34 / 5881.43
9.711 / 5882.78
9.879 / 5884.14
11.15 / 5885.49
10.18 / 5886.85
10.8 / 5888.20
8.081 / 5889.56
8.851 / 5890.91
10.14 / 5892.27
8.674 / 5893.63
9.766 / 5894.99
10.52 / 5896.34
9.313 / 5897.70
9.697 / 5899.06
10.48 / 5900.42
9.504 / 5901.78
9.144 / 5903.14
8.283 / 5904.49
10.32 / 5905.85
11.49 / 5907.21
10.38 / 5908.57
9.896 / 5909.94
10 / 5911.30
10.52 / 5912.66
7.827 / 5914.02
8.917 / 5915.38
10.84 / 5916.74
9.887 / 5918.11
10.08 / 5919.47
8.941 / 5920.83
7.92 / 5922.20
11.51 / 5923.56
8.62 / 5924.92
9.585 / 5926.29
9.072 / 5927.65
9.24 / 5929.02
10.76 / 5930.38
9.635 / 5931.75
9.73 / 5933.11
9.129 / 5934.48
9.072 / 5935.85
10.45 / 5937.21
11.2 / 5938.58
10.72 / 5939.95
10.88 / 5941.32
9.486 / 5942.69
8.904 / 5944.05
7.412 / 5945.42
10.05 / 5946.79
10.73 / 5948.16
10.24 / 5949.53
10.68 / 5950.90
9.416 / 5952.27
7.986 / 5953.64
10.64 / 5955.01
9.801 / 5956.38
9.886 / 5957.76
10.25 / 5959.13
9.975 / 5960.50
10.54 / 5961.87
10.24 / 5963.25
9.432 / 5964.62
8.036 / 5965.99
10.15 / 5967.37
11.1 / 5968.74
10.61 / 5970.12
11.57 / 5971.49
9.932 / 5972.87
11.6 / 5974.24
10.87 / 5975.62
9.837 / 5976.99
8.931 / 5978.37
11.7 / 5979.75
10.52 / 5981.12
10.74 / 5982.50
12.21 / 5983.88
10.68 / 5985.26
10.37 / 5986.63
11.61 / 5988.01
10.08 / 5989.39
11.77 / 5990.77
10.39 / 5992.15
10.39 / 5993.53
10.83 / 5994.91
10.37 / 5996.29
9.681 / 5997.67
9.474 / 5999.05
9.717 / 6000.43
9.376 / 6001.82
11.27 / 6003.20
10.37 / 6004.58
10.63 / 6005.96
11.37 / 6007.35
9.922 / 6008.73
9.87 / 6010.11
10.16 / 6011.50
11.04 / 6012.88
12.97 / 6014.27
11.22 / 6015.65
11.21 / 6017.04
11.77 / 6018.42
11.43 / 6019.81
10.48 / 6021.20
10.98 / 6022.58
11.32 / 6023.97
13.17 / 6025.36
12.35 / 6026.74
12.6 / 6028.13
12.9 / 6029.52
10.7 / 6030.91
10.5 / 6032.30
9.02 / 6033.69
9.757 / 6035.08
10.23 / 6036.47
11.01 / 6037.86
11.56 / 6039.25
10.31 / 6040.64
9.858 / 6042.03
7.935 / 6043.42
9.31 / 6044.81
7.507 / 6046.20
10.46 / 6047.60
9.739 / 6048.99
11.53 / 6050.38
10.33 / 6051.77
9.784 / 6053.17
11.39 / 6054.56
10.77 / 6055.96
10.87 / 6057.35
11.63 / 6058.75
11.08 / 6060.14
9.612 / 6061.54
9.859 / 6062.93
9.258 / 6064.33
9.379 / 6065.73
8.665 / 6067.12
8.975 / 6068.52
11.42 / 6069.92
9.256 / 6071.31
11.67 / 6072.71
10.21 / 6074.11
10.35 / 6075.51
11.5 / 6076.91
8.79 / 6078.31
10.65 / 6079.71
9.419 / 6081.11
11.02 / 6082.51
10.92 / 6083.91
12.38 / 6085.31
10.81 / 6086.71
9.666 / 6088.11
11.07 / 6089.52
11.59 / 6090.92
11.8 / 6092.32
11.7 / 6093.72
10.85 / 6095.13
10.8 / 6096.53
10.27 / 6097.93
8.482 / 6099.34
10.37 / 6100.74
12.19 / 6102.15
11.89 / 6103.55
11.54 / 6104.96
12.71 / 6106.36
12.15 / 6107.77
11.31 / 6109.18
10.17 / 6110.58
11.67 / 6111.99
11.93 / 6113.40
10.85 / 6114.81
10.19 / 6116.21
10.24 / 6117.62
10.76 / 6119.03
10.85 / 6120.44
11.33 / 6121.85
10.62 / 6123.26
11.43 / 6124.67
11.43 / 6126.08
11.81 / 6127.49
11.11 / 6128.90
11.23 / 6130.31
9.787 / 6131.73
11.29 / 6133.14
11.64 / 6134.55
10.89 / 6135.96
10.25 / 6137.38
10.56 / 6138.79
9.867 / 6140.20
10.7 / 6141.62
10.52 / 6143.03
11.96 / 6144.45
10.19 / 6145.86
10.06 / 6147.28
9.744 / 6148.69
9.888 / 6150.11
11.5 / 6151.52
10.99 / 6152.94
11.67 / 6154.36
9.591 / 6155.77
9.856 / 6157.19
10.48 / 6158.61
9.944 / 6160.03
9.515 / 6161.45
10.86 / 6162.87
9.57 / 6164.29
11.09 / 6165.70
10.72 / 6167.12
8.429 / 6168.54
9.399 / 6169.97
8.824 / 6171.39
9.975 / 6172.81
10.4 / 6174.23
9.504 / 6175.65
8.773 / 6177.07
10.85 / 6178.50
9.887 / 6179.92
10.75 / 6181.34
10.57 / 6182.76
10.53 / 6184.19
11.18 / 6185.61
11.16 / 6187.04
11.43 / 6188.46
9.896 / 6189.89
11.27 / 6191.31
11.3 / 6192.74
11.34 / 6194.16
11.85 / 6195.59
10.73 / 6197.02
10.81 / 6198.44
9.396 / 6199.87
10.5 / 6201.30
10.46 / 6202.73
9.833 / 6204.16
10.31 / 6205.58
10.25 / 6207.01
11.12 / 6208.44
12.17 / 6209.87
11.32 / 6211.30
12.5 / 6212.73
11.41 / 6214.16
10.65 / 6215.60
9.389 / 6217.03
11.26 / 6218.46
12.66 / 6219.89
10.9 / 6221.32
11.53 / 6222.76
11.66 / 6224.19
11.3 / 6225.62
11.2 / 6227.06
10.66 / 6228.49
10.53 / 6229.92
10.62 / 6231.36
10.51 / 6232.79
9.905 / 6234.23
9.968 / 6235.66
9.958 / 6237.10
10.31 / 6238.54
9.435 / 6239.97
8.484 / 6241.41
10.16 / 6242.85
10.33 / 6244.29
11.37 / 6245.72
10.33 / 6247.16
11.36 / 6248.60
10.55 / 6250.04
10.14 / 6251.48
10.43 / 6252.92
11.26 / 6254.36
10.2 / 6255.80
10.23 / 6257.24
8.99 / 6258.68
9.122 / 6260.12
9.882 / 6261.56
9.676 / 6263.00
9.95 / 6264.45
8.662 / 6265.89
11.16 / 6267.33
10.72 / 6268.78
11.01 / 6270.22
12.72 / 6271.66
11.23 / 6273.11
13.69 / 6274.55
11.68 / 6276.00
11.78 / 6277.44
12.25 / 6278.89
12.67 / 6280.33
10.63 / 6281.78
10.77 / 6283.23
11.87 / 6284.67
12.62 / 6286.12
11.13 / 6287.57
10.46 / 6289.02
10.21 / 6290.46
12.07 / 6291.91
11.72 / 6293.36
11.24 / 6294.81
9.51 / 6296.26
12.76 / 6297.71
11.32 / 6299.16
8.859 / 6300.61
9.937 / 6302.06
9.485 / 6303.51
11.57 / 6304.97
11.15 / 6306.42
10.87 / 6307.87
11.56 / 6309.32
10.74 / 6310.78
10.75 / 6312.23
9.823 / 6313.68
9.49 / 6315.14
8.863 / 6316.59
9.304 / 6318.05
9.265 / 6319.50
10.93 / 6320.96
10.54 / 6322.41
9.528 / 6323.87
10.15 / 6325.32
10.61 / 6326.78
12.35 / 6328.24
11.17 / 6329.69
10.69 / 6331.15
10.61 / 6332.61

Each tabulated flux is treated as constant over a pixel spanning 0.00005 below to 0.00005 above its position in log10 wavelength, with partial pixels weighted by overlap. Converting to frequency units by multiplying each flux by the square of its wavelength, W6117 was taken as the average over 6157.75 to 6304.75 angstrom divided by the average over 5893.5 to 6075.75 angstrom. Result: 1.13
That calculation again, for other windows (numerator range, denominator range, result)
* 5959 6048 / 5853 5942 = 1.09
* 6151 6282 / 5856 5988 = 1.16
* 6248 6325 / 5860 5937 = 1.21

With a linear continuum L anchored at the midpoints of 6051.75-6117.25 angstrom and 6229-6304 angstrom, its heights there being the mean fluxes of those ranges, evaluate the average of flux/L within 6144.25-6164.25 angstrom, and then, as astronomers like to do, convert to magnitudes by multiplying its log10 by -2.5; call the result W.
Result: 0.03 mag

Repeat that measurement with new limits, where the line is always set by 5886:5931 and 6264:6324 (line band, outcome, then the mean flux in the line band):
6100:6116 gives -0.12 mag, 11.5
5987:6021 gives -0.08 mag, 10.7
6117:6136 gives -0.07 mag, 11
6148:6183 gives 0.04 mag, 10.1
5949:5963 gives -0.01 mag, 9.94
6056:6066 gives -0.02 mag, 10.3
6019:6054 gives -0.05 mag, 10.6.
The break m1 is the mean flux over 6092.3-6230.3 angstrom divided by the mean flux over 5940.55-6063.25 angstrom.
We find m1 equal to 1.03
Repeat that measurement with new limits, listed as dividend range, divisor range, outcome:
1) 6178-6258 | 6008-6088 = 1.01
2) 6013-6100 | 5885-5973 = 1.08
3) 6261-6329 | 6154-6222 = 1.03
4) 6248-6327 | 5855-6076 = 1.04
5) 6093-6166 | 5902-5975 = 1.10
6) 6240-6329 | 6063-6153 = 0.99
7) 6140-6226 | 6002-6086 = 1.00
